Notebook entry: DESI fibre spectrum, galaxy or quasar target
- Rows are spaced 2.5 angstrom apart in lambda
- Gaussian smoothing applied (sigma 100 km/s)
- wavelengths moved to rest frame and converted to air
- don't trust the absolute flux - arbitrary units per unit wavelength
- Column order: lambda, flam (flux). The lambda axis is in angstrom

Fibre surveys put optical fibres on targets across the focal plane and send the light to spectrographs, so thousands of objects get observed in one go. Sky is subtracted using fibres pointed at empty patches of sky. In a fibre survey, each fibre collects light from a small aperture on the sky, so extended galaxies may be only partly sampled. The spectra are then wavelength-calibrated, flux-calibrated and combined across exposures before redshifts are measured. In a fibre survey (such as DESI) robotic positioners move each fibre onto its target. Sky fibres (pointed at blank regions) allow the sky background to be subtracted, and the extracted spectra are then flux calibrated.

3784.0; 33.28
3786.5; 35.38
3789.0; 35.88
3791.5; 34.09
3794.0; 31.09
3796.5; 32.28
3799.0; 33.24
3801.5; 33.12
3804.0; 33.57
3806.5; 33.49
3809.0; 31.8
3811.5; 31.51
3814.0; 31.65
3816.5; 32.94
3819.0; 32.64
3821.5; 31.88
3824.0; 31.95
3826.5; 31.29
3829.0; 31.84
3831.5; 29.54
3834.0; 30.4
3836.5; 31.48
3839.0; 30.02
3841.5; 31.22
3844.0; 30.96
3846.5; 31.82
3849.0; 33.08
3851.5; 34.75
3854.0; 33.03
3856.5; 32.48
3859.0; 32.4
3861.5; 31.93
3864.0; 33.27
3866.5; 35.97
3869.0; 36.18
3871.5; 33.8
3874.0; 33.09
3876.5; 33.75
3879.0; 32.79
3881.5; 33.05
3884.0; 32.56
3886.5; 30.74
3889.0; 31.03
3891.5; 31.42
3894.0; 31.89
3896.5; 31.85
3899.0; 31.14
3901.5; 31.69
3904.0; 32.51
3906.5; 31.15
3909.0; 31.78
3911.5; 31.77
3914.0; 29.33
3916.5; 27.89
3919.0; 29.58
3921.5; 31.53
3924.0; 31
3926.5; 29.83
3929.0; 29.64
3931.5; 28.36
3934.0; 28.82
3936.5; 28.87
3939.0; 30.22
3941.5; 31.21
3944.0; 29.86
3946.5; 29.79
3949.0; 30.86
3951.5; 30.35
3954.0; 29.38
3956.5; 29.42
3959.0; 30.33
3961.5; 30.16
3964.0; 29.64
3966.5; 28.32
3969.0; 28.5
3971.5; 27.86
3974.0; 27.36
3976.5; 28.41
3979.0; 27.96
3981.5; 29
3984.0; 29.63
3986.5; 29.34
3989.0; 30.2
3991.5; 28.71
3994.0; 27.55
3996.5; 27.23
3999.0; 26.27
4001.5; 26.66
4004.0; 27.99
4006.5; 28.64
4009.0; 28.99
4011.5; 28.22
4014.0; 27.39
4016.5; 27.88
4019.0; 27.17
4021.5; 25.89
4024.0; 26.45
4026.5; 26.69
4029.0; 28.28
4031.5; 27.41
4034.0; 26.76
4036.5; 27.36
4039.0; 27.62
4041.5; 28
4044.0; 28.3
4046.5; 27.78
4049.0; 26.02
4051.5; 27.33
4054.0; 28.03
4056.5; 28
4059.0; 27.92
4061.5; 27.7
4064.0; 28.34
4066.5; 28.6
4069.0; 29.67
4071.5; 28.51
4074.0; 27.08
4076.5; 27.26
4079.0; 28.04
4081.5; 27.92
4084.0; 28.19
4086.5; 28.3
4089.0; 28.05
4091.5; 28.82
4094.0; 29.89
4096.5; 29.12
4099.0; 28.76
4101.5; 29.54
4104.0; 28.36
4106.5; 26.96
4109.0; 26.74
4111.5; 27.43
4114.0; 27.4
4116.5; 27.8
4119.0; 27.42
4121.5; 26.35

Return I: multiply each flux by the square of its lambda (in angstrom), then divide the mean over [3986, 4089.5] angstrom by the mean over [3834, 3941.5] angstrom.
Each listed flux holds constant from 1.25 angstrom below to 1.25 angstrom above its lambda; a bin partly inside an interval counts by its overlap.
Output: 0.9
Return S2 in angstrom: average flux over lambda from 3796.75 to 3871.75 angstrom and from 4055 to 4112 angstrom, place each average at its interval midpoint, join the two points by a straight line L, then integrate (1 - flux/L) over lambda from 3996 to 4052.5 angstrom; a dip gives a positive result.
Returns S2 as 3.5 angstrom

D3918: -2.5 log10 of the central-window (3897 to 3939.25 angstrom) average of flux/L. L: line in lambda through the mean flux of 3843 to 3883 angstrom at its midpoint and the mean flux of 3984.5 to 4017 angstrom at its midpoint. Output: 0.03 mag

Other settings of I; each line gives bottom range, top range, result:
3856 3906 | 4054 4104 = 0.96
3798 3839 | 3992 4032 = 0.95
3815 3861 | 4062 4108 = 1.01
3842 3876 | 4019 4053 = 0.90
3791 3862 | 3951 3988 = 0.97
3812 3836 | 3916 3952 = 1.00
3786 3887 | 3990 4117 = 0.95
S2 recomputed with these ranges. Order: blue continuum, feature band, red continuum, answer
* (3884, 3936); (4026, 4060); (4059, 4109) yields 1.6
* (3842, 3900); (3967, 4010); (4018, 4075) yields 1.5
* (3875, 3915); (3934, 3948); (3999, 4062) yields 0.2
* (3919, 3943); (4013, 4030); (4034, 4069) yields 0.7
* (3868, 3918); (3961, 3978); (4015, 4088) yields 0.8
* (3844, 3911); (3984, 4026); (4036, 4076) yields 2.0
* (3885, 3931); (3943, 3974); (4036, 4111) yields 0.6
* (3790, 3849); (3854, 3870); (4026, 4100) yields -1.2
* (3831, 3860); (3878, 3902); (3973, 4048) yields -0.8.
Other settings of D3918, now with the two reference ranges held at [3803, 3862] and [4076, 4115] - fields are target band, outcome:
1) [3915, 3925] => 0.027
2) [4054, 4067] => 0.024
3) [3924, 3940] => 0.041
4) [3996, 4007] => 0.087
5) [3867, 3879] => -0.092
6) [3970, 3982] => 0.069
